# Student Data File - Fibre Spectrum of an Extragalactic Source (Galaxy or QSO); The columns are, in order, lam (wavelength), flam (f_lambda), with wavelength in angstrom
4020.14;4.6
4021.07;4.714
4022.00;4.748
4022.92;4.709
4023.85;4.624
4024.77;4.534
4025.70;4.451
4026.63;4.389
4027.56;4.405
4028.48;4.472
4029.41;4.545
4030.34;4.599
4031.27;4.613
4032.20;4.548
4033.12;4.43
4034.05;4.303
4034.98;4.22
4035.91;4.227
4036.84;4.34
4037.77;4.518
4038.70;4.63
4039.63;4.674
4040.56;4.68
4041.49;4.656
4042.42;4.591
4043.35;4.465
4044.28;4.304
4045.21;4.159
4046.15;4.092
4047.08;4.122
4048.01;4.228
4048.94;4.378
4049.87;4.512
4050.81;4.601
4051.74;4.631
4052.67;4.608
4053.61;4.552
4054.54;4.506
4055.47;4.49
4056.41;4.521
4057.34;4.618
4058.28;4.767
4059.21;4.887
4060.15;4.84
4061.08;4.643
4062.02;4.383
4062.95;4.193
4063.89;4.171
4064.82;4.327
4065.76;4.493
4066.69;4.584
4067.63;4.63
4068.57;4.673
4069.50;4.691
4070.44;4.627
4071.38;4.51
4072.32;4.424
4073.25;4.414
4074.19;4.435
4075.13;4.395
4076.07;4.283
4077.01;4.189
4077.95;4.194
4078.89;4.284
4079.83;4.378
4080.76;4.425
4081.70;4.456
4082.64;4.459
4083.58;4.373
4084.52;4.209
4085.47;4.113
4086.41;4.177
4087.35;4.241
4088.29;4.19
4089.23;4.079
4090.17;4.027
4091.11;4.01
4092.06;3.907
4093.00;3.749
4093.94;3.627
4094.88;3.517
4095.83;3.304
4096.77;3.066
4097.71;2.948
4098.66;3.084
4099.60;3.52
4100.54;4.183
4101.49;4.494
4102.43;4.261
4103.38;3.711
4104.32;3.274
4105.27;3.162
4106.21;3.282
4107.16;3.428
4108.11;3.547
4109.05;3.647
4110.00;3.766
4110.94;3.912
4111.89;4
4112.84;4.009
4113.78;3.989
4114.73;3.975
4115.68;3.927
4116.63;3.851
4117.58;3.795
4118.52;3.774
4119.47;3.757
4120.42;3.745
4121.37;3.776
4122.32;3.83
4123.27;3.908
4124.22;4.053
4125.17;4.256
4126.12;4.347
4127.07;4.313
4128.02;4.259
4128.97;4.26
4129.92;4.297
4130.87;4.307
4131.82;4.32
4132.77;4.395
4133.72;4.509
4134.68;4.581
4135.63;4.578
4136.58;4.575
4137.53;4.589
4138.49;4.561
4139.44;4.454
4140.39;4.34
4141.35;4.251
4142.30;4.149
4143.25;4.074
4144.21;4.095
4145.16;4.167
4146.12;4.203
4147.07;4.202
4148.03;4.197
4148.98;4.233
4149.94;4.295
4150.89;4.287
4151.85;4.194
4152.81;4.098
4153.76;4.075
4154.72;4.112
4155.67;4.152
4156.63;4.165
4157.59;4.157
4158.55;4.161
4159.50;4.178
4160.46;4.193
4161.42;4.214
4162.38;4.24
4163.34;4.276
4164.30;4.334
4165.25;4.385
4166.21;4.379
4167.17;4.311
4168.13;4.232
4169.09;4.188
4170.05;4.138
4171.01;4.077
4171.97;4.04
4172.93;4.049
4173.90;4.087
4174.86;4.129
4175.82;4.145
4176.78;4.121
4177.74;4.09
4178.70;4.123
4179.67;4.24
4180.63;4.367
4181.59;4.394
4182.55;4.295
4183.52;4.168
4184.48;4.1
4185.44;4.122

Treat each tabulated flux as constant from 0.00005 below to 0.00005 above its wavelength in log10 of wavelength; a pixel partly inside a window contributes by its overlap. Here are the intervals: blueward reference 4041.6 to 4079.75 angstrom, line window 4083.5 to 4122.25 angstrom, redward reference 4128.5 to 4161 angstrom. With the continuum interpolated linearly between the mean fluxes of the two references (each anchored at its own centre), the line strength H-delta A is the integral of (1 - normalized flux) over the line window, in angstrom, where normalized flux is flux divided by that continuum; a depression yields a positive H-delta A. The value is 5.2 angstrom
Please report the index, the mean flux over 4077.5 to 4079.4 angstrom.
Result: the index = 4.24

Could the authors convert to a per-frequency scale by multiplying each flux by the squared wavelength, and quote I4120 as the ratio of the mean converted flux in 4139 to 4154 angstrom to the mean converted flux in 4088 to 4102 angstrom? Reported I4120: 1.16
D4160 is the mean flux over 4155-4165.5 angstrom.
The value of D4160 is 4.22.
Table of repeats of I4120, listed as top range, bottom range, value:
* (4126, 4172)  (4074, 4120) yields 1.12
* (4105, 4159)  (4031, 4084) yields 0.95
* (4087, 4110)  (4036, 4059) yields 0.84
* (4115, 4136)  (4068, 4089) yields 0.97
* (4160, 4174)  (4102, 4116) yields 1.16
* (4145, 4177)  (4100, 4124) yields 1.13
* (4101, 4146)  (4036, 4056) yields 0.95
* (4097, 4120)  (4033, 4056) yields 0.86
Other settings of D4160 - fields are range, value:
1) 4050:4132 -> 4.12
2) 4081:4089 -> 4.27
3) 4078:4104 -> 3.96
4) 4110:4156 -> 4.16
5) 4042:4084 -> 4.46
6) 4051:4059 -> 4.6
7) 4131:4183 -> 4.25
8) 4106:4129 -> 3.9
